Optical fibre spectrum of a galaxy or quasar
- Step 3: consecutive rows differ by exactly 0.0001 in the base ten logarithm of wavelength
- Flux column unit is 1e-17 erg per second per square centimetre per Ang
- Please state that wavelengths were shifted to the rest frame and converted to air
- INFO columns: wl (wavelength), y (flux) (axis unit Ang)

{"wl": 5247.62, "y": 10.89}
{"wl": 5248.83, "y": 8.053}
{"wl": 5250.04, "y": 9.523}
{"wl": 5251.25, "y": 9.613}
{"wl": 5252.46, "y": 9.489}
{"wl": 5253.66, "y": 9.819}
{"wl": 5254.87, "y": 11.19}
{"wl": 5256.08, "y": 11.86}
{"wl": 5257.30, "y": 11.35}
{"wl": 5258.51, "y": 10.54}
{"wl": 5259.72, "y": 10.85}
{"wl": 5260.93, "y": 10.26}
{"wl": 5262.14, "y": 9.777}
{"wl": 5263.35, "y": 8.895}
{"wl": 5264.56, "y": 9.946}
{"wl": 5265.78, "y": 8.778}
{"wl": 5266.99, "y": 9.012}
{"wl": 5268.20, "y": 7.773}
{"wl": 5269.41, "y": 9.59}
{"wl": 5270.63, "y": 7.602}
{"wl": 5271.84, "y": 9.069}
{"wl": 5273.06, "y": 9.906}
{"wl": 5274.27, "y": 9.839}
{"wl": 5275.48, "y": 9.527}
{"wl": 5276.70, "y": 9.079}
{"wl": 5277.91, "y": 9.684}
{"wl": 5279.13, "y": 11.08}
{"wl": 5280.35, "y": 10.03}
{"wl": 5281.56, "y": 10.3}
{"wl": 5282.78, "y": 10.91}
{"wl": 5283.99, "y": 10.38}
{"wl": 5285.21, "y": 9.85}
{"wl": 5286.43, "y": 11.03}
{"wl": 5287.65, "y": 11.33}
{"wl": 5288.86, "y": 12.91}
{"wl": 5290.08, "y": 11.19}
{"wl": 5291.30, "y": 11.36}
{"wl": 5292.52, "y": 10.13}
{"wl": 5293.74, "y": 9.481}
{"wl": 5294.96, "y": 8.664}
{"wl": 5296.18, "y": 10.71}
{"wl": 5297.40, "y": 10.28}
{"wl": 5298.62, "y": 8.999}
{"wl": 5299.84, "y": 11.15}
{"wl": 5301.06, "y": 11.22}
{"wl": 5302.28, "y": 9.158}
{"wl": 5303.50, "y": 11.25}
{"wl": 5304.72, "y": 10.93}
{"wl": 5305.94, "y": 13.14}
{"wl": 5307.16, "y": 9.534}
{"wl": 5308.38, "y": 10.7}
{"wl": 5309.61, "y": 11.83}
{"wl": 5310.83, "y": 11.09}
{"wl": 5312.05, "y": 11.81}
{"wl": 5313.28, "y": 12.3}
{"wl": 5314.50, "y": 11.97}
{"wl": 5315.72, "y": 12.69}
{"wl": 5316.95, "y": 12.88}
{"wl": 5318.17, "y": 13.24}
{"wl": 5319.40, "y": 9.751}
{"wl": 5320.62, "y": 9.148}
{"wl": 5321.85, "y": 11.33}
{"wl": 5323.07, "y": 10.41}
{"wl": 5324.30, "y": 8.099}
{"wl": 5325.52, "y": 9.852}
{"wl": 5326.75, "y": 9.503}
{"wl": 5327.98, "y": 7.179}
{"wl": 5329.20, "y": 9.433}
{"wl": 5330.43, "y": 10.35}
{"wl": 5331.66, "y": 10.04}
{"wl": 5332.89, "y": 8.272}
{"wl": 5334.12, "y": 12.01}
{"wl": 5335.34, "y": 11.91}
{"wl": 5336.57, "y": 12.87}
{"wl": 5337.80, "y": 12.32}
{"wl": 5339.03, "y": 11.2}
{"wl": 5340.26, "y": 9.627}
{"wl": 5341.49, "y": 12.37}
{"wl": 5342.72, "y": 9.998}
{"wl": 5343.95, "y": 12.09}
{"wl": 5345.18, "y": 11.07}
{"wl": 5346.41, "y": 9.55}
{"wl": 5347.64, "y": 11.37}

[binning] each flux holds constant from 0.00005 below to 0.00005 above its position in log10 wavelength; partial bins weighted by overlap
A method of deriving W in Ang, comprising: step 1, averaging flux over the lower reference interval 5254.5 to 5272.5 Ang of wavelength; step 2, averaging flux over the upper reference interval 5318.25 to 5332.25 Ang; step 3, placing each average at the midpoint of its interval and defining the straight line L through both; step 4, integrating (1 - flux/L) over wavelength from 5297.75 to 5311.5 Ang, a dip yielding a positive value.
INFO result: -1.57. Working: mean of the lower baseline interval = 9.74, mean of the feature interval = 10.8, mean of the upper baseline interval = 9.69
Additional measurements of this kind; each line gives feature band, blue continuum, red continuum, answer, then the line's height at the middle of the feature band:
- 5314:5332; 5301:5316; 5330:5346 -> 1.33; 11.2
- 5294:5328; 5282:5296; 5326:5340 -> -0.58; 10.5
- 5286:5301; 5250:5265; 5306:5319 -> 0.88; 11.3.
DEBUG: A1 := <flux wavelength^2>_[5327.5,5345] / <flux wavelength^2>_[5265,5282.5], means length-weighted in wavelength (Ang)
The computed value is 1.17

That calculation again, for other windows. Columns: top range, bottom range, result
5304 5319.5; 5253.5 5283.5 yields 1.21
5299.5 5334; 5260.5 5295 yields 1.09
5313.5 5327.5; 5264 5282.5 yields 1.17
